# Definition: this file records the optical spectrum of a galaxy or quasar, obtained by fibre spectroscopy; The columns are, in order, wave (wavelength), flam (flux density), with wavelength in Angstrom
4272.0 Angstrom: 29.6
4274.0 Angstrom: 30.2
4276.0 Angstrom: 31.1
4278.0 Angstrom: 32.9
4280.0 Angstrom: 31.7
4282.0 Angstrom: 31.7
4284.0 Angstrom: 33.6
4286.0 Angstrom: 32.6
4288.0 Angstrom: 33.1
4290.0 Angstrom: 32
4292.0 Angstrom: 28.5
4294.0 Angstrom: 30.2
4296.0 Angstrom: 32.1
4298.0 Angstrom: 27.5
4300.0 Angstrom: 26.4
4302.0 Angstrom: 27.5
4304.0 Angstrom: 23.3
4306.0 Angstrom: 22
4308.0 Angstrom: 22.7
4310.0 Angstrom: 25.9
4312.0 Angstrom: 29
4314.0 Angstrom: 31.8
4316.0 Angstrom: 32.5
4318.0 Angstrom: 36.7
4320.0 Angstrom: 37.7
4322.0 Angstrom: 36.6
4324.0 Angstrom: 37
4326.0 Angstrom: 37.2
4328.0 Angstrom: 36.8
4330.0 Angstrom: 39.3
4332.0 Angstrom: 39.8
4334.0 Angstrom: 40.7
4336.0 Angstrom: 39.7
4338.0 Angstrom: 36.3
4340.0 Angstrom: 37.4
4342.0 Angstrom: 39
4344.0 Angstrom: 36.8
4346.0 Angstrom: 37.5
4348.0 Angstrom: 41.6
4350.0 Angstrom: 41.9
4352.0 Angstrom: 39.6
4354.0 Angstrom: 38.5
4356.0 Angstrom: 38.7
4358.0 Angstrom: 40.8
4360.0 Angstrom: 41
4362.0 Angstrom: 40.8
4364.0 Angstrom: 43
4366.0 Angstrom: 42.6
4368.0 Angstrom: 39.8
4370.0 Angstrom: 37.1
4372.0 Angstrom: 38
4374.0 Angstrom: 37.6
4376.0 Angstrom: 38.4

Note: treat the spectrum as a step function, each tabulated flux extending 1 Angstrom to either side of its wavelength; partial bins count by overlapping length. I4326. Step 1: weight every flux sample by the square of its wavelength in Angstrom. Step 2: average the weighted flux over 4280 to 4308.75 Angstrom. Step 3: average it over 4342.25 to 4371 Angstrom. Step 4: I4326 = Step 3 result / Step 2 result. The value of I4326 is 1.4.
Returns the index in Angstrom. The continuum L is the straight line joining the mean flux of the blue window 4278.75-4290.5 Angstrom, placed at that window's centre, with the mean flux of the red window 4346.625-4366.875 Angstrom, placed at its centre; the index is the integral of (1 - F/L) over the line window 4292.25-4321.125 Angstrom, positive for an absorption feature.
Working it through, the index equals 5.01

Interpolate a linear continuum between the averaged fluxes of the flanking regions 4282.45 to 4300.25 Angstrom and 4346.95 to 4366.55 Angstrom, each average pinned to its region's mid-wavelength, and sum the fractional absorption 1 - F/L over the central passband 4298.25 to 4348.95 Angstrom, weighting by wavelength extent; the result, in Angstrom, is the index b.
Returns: 2.9 Angstrom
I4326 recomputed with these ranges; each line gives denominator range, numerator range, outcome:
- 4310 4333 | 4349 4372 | 1.16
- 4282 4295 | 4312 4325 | 1.12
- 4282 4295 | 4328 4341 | 1.25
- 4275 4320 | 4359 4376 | 1.38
